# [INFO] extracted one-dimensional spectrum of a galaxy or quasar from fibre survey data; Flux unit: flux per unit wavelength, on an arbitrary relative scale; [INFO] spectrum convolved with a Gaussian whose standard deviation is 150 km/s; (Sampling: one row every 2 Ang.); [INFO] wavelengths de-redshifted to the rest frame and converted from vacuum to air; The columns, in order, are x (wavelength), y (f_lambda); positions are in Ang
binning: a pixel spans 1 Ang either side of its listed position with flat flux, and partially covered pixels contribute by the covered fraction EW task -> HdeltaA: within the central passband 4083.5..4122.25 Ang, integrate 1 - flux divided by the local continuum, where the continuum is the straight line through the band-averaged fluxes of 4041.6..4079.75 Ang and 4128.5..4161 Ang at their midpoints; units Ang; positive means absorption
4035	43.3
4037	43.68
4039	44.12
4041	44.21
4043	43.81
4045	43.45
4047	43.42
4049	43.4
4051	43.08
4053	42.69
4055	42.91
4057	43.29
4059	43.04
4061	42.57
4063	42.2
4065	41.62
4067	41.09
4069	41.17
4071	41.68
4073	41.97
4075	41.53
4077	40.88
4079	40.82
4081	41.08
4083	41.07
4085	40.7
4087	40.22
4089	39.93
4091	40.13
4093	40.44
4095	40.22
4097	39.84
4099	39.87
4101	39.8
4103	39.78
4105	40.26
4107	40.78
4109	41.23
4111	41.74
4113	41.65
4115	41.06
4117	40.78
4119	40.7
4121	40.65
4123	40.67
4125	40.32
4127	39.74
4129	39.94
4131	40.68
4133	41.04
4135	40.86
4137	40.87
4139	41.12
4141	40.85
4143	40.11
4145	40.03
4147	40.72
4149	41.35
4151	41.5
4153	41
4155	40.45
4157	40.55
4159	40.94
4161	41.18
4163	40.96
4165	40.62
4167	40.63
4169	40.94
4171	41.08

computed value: 0.98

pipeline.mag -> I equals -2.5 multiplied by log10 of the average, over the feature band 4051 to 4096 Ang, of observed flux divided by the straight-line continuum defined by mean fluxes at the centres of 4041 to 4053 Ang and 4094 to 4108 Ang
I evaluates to 0.01 mag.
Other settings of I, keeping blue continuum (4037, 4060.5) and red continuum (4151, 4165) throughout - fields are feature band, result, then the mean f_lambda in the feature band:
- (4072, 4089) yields 0.044 mag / 41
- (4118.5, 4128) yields 0.034 mag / 40.4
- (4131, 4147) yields 0.016 mag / 40.7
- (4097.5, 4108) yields 0.055 mag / 40.1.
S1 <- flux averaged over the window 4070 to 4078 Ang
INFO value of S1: 41.5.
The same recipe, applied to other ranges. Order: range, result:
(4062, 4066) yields 41.9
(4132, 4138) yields 40.9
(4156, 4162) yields 40.9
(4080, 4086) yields 41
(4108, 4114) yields 41.5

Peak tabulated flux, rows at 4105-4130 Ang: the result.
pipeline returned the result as 41.74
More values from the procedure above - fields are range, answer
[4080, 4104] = 41.08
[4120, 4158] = 41.5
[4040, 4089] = 44.21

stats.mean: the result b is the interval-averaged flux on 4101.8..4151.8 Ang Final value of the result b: 40.7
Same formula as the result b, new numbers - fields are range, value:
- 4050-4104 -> 41.2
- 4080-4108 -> 40.3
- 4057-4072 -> 42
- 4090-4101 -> 40.1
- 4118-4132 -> 40.4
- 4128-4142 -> 40.8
